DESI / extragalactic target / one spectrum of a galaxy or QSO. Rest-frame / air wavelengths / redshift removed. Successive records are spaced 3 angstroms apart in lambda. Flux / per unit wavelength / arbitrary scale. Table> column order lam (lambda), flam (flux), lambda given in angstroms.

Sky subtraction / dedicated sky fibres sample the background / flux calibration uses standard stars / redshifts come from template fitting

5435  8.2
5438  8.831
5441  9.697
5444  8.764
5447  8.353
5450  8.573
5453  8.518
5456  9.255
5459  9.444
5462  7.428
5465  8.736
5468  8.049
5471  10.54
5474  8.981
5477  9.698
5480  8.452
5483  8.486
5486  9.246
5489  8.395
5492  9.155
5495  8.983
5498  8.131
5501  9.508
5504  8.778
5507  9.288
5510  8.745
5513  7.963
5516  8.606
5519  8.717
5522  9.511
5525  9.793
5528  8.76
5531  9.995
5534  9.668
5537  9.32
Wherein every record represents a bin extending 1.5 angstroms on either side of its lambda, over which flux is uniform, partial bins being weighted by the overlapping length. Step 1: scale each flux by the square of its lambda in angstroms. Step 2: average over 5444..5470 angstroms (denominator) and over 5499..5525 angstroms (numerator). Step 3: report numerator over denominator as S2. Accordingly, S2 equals 1.06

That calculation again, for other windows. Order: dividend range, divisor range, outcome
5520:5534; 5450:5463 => 1.12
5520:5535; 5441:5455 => 1.13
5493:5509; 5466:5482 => 0.99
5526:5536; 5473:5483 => 1.08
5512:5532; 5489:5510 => 1.02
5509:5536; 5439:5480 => 1.04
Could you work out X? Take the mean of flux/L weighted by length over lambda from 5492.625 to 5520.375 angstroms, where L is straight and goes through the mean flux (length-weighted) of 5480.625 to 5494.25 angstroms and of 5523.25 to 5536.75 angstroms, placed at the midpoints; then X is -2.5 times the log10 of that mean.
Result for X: 0.04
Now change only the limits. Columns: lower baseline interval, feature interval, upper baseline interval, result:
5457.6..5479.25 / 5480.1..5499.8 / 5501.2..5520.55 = 0.02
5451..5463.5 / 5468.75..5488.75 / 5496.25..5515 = -0.05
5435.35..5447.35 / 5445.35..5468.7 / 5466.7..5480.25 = 0.06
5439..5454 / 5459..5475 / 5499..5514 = 0.00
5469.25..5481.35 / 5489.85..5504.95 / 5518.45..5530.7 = 0.06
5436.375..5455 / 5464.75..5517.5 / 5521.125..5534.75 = 0.04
